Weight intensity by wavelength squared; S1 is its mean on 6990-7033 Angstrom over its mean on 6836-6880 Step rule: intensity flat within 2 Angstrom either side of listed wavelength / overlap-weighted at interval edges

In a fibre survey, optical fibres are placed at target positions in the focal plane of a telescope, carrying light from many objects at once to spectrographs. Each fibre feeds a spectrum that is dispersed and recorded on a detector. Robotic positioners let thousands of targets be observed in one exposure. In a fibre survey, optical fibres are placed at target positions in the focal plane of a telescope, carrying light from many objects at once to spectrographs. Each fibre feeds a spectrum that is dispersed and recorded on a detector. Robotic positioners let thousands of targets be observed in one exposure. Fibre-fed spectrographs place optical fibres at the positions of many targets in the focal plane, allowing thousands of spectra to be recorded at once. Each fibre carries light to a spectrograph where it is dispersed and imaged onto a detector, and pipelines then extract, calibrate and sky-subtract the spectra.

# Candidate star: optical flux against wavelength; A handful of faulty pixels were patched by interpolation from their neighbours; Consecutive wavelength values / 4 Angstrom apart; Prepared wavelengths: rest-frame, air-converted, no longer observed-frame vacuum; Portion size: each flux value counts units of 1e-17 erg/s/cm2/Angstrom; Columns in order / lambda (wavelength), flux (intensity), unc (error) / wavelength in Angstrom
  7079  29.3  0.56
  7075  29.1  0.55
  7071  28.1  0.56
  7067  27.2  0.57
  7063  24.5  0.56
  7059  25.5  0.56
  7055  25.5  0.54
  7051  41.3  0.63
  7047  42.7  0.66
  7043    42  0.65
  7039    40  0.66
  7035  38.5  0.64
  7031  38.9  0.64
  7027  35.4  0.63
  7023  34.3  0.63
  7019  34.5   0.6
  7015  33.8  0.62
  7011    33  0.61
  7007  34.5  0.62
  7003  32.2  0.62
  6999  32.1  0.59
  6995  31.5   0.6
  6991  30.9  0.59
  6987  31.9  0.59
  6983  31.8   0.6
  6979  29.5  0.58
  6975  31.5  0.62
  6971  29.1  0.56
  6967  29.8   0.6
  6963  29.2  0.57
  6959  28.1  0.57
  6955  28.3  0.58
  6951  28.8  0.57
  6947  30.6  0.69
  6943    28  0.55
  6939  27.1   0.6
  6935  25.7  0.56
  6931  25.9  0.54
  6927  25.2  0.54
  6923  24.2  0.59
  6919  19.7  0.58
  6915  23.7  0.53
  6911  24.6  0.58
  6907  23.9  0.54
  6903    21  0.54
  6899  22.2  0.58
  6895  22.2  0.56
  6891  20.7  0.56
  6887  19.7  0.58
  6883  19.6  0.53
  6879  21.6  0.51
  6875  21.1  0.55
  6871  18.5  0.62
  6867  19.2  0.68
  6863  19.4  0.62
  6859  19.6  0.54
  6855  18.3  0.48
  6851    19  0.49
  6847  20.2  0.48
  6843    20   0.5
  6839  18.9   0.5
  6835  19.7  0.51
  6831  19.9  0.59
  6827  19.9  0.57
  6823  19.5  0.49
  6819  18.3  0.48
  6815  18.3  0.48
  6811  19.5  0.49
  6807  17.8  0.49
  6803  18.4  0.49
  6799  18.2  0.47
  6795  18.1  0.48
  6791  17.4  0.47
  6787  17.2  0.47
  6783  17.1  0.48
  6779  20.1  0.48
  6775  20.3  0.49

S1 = 1.8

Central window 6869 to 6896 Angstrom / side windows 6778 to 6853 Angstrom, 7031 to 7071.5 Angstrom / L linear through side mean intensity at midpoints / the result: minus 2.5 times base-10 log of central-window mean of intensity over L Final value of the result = 0.135 mag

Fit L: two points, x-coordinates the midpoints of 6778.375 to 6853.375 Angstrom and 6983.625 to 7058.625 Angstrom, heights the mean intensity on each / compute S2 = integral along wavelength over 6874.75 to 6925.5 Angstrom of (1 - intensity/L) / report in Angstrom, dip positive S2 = 6.9 Angstrom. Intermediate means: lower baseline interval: 18.8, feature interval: 21.9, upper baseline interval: 34.9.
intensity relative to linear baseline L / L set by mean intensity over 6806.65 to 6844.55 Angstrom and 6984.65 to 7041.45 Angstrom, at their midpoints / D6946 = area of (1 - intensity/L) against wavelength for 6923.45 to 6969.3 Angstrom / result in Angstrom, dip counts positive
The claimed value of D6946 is 2.0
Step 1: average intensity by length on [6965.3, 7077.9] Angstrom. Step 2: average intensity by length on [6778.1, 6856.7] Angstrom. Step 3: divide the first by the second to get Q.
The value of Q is 1.75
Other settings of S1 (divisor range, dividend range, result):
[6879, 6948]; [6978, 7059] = 1.51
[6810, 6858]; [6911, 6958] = 1.39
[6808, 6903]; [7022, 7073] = 1.82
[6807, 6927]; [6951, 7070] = 1.66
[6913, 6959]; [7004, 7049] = 1.45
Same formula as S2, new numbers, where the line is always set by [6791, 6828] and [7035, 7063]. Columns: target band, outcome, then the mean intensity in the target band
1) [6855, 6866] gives 1.4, 19.3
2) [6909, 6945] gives 2.7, 24.9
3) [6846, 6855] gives 0.9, 19.2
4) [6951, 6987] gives 0.1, 29.7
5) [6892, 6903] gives 1.3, 21.8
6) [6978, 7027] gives -0.7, 32.7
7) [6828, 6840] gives 0.4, 19.6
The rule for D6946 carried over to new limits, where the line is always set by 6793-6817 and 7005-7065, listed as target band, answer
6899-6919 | 2.4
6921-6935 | 1.1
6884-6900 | 2.4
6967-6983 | 0.2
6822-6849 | 1.1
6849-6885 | 5.1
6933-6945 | 0.5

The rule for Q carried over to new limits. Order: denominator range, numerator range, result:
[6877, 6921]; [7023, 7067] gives 1.61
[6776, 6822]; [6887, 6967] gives 1.38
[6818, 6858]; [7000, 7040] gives 1.82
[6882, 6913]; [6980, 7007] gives 1.46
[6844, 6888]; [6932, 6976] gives 1.46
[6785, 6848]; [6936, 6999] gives 1.58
